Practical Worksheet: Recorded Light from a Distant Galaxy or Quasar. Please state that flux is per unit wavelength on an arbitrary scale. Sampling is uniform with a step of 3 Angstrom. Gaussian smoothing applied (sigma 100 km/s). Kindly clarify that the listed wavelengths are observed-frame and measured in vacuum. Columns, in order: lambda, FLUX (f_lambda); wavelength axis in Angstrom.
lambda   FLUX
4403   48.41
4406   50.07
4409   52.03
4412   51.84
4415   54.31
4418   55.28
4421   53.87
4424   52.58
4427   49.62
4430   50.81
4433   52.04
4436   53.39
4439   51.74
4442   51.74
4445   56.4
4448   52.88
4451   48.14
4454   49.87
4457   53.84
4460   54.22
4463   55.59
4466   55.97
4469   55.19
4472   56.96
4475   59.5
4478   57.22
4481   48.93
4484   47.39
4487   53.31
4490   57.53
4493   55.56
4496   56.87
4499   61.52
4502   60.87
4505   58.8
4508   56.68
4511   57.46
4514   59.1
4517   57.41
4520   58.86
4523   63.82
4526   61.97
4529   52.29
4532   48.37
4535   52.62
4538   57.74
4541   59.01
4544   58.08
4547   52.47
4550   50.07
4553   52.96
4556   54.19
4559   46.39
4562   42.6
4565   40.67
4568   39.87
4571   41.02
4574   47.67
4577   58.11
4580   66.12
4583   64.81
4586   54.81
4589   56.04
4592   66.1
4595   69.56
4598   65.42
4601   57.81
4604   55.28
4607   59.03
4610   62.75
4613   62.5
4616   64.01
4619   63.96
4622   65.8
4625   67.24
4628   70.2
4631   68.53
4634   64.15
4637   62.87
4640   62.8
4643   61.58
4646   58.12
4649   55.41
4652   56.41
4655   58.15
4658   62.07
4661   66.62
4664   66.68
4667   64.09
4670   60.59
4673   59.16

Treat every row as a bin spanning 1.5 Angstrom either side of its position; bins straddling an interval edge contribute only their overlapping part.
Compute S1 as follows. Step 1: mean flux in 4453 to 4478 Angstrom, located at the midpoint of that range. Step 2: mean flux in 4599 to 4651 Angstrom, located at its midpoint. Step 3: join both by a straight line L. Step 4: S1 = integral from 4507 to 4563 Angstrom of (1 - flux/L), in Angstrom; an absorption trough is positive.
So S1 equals 3.3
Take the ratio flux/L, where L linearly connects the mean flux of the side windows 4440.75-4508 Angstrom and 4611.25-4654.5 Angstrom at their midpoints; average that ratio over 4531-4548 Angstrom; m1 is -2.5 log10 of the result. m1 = 0.063 mag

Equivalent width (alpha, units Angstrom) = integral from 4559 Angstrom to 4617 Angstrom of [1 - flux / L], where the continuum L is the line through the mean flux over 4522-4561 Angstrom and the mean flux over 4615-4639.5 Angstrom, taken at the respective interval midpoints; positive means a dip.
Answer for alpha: 4.3 Angstrom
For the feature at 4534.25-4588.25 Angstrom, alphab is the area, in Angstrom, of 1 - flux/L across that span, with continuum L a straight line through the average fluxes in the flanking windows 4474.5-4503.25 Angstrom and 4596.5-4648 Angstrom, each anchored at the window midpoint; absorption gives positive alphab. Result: 6.7 Angstrom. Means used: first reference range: 55.7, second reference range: 63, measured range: 52.2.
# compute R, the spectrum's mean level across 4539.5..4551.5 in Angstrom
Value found 54.9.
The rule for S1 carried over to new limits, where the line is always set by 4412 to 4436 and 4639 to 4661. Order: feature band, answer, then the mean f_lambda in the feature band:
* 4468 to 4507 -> -1.1 Angstrom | 56.1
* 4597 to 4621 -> -1.2 Angstrom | 61.4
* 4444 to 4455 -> 0.4 Angstrom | 51.7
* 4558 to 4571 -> 3.4 Angstrom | 42.1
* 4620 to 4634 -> -2.0 Angstrom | 67.4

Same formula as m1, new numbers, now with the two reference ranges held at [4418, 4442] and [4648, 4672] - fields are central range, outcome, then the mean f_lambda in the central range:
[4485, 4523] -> -0.054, 57.9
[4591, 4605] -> -0.074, 63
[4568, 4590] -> 0.072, 54.4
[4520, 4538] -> -0.002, 56.2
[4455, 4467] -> -0.025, 54.7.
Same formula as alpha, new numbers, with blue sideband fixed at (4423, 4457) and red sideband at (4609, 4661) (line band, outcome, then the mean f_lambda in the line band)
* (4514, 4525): -0.7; 60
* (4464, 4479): -0.9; 56.9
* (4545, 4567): 3.7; 48.5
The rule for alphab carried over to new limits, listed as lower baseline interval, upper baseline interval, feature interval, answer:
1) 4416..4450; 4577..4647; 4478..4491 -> 0.81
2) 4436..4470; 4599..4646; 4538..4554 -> 1.02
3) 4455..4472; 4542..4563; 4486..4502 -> -1.10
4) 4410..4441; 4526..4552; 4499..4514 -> -1.41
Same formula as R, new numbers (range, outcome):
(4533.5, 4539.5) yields 55.2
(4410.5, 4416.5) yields 53.1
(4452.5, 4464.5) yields 53.4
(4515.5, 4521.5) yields 58.1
